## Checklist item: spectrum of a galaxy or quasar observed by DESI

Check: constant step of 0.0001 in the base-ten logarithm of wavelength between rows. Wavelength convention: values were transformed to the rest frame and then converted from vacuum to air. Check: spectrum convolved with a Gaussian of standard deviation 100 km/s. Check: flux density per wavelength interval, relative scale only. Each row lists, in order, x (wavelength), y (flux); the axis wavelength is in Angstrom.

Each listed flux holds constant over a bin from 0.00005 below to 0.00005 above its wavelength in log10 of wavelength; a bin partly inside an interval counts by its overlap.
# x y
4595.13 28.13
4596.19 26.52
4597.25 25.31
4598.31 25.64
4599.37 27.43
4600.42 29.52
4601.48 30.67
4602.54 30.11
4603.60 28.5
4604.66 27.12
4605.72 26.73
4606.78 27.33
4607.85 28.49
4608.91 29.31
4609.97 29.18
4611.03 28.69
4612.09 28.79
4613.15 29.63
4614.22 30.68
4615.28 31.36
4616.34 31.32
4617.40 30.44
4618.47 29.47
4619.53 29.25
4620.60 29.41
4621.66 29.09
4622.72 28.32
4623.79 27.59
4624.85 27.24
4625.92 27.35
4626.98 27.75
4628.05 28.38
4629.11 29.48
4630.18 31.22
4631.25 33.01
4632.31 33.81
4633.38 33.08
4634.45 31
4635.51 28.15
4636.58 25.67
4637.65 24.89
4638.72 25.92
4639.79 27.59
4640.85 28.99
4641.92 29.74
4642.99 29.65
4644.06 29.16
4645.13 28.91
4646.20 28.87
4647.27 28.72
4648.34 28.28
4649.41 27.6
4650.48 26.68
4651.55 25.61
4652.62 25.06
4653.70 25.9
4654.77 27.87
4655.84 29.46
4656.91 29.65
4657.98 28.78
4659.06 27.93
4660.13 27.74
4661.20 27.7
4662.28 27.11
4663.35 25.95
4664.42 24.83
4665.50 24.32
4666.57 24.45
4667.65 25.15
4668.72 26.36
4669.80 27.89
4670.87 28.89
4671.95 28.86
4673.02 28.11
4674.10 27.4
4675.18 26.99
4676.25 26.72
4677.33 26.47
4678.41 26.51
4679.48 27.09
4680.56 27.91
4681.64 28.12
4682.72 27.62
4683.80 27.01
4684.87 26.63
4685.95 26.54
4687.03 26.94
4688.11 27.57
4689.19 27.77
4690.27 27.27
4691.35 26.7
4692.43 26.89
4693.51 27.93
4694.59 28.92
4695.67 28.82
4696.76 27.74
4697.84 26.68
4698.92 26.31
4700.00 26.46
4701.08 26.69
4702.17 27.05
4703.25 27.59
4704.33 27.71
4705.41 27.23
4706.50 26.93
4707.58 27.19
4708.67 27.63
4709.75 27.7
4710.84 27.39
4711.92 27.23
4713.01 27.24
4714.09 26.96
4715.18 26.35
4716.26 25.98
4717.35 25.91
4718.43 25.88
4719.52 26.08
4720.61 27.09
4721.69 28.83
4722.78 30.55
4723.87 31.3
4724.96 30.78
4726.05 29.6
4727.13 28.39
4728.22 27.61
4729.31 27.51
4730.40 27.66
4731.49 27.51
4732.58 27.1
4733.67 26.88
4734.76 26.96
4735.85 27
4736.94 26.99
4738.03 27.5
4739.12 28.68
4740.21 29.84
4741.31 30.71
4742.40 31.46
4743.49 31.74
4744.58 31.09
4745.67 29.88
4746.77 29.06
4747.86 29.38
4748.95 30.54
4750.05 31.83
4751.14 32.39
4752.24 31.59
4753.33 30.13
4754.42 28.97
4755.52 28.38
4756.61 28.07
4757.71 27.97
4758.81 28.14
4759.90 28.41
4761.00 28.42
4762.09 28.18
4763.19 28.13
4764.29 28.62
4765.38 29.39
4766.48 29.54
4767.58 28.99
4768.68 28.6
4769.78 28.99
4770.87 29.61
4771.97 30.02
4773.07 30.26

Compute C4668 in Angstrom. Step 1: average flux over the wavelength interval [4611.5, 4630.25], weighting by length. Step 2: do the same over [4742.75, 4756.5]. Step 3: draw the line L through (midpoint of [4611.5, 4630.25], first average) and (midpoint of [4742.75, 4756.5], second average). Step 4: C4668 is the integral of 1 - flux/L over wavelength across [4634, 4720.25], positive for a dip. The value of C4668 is 7.1 Angstrom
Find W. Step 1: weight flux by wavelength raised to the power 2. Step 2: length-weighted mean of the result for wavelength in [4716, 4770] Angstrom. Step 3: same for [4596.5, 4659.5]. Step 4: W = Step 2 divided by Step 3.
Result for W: 1.06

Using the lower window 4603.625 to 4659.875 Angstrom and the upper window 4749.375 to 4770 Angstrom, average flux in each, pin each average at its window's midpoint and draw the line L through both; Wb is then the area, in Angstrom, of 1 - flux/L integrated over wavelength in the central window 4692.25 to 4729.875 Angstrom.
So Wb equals 1.82 Angstrom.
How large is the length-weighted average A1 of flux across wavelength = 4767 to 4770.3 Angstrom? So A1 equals 28.8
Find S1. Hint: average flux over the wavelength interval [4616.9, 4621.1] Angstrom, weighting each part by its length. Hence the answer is 29.6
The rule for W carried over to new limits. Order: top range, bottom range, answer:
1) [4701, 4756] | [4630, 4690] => 1.06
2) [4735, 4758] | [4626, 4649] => 1.07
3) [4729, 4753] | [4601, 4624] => 1.06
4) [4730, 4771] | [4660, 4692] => 1.11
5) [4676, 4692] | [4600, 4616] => 0.96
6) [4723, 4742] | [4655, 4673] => 1.07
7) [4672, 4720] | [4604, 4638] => 0.96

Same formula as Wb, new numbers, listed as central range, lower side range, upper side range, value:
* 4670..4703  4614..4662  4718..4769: 1.7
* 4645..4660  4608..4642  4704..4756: 0.7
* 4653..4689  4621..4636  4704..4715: 1.6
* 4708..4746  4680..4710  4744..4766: 0.4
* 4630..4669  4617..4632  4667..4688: 0.5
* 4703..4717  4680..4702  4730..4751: 0.4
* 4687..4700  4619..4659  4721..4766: 0.6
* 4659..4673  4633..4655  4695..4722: 0.5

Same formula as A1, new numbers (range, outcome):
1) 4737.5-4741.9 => 29.2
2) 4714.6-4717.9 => 26.1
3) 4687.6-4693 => 27.2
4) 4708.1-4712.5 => 27.4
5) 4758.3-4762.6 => 28.3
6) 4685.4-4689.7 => 27.2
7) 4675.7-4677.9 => 26.6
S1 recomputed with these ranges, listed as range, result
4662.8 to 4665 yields 25.4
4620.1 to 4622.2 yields 29.4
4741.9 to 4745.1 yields 31.5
